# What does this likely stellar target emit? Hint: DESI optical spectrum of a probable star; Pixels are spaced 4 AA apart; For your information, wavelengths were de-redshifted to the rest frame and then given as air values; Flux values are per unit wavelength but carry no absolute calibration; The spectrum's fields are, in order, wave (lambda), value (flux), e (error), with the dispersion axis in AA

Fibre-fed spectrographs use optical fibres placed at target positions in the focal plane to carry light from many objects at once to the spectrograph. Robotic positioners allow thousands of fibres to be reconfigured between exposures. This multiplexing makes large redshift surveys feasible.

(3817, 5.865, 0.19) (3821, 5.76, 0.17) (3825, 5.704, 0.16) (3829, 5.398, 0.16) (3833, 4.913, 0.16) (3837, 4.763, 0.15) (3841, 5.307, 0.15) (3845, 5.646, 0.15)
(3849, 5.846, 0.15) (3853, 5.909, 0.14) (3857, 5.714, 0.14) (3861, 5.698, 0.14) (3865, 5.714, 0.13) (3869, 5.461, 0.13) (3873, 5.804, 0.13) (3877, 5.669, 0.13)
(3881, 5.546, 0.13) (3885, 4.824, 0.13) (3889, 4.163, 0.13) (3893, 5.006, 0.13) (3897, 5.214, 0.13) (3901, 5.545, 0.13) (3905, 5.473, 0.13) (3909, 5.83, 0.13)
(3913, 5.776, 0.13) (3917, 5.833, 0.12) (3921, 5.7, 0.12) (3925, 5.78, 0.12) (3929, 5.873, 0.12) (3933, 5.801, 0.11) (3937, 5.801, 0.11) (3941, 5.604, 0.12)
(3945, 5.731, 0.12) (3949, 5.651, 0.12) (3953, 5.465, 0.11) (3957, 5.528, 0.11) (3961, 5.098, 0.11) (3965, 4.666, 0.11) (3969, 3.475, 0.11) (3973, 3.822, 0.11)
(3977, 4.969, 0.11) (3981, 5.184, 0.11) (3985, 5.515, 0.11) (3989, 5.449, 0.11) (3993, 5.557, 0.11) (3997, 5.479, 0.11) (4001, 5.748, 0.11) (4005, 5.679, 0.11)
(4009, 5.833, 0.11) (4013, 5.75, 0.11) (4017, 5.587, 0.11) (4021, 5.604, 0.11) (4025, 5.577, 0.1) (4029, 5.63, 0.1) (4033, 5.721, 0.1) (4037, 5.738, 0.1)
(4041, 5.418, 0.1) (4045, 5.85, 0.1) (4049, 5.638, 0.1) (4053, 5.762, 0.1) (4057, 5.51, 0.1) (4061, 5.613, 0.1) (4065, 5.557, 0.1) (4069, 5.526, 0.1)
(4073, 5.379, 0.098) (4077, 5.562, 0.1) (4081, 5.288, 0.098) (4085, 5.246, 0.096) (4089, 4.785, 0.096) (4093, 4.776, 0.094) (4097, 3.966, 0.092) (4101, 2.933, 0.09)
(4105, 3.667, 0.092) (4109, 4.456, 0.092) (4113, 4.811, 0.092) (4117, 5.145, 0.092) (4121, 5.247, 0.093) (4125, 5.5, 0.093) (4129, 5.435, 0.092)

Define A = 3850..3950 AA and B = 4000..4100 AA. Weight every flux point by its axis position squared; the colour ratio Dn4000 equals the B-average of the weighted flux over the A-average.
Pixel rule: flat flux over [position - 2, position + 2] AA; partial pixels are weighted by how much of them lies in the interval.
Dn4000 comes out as 1.05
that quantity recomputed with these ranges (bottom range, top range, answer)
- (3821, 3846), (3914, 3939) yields 1.15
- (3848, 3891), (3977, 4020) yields 1.08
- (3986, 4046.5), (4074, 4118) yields 0.85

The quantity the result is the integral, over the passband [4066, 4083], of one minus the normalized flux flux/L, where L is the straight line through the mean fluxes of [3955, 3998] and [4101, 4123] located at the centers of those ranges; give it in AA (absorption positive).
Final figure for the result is -3.0 AA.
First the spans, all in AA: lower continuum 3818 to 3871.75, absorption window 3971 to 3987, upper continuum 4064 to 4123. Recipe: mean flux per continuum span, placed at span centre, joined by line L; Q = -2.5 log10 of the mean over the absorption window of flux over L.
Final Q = 0.06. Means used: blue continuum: 5.54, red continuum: 4.81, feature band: 4.87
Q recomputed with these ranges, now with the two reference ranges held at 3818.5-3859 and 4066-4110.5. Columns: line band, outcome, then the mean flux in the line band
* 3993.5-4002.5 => -0.12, 5.6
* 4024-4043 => -0.15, 5.62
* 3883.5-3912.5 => 0.03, 5.19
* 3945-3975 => 0.05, 4.88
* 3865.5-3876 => -0.05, 5.65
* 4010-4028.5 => -0.15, 5.64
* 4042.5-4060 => -0.18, 5.68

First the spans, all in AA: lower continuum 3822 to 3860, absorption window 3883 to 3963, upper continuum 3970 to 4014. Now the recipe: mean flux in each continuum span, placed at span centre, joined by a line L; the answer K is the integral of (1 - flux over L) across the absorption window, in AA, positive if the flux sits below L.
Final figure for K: -1.45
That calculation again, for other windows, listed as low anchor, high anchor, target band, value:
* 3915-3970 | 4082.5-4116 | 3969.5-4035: -4.7 AA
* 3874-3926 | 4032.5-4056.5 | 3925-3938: -0.8 AA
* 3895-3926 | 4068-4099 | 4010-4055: -3.8 AA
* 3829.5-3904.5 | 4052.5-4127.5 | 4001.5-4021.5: -2.3 AA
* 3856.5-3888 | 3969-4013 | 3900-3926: -1.4 AA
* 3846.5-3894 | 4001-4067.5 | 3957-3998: 4.8 AA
